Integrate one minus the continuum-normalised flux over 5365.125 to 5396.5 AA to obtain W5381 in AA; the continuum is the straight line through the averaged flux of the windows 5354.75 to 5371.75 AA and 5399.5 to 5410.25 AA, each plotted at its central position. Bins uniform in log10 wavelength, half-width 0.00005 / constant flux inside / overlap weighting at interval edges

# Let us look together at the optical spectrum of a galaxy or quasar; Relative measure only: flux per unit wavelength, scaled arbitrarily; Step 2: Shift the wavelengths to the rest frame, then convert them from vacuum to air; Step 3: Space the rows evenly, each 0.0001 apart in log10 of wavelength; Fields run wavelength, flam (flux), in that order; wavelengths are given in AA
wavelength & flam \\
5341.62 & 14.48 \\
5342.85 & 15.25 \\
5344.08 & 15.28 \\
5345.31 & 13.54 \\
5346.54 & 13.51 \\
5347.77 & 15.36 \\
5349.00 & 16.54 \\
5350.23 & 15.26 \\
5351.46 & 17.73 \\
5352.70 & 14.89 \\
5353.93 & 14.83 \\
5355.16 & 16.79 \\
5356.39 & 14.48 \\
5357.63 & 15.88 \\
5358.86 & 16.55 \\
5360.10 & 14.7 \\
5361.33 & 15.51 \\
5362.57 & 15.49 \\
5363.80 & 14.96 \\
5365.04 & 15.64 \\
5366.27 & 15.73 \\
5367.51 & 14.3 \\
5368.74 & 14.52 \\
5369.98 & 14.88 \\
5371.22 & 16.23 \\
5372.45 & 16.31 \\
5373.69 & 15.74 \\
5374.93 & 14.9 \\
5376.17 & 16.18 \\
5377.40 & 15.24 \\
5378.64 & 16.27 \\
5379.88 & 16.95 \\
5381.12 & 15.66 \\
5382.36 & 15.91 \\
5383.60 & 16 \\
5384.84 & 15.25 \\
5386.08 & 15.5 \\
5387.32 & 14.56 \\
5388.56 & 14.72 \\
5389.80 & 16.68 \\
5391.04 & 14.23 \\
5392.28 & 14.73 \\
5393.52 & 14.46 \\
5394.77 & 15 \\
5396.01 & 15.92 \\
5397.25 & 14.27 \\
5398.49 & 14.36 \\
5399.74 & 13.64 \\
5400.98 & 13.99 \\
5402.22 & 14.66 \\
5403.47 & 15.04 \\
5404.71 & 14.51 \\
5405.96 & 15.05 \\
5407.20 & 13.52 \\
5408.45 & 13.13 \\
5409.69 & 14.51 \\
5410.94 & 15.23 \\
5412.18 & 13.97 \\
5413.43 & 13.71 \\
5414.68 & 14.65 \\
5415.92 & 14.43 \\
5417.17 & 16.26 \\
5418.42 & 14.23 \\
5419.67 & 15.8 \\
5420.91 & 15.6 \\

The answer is -1.1 AA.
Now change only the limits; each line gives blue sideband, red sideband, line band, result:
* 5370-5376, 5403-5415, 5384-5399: 0.0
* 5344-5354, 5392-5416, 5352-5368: -0.3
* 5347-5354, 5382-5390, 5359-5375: 0.3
